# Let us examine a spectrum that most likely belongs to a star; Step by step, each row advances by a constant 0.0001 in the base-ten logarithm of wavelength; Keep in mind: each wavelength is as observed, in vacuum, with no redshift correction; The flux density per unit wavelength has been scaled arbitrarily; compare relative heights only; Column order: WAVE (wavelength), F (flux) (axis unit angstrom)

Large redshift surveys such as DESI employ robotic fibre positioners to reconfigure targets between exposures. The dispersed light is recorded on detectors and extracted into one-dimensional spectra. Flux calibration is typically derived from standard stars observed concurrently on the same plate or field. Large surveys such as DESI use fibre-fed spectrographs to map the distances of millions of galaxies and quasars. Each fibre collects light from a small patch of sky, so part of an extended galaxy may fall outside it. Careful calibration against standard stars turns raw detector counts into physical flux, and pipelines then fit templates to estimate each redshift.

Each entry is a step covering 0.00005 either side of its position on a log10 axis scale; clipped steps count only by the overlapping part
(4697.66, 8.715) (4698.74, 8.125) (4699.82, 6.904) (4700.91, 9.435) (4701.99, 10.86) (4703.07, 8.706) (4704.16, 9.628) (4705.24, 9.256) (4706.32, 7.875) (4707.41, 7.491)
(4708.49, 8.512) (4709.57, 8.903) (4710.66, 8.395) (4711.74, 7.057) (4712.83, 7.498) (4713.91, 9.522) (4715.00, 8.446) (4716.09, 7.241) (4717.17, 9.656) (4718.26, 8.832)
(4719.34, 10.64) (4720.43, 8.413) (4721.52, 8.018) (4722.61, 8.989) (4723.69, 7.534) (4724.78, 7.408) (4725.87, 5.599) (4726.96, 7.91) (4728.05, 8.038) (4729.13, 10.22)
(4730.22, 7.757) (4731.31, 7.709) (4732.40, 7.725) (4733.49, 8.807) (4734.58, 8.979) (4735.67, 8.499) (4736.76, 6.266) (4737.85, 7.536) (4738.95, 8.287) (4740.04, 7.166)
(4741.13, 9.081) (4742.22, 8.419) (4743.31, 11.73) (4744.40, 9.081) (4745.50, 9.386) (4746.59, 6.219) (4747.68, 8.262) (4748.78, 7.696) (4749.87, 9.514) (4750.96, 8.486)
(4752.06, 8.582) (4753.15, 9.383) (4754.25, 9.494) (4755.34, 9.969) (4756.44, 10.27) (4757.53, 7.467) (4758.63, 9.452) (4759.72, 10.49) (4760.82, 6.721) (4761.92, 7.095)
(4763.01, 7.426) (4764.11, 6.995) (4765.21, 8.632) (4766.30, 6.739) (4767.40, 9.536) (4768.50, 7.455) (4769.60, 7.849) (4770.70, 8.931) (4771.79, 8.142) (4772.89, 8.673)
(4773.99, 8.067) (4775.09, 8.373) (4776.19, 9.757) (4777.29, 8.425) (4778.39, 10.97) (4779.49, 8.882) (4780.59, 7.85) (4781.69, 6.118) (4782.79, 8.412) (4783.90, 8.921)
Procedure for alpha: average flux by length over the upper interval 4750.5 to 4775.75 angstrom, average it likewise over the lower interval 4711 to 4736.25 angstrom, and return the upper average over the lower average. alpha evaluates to 1.02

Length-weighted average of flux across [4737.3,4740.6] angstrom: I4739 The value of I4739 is 7.66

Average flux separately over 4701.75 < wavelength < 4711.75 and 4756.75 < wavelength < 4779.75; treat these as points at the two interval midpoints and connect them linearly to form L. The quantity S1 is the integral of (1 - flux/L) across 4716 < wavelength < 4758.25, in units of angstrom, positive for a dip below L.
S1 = 0.3 angstrom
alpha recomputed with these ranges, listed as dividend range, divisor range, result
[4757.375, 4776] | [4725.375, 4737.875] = 1.03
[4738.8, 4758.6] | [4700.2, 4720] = 1.01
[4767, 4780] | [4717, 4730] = 1.04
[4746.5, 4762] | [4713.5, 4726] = 1.03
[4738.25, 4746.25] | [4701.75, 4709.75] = 1.01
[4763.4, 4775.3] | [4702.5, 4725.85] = 0.96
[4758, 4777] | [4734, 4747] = 0.98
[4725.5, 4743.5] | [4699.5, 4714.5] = 0.95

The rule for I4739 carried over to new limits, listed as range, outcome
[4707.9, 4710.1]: 8.71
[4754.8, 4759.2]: 9.3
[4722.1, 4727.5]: 7.48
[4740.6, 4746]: 9.54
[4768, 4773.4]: 8.22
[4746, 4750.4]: 7.94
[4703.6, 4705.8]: 9.42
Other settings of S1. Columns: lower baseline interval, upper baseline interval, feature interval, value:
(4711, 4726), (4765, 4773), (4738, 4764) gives -1.3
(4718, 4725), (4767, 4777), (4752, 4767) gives 0.1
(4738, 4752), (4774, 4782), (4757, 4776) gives 1.1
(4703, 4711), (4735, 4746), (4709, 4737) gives 1.0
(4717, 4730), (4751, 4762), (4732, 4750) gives 0.6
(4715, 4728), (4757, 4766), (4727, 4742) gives 0.0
